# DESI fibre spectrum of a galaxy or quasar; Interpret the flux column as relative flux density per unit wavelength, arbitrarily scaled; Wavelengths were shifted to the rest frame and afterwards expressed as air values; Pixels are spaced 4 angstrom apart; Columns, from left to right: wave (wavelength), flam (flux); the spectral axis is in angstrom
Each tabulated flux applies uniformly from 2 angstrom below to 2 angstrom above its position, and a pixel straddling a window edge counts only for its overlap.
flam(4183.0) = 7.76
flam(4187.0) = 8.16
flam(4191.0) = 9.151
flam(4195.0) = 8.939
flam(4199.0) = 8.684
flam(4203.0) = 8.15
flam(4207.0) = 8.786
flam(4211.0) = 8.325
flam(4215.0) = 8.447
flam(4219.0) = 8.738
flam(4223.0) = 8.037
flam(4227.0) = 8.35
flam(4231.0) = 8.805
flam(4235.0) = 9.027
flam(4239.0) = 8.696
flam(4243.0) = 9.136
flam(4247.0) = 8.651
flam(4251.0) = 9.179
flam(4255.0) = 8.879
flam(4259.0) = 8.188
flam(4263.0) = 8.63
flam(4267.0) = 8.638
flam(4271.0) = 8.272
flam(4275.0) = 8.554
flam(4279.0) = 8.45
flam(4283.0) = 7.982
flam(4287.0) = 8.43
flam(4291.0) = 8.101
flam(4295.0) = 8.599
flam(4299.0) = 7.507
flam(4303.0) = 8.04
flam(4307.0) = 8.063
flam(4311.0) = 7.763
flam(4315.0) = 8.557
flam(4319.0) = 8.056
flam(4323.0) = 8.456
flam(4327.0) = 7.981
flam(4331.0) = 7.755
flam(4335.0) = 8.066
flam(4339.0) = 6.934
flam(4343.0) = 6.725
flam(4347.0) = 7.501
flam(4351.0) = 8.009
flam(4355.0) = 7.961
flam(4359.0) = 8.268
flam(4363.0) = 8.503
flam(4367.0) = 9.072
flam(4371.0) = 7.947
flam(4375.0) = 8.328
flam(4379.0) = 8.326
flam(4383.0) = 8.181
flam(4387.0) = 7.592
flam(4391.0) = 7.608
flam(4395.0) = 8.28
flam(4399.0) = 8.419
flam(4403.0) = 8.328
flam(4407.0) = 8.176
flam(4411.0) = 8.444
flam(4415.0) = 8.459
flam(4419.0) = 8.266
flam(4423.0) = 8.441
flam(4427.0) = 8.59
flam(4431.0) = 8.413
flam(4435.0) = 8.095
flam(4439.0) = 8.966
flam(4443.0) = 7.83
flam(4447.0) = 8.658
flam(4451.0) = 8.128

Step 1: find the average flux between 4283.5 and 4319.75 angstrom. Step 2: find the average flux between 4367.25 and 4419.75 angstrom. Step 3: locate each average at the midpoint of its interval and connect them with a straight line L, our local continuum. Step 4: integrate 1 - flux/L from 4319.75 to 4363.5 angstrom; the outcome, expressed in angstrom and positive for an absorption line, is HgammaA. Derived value 1.8 angstrom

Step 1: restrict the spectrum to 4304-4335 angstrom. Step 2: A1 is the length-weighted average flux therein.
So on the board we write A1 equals 8.09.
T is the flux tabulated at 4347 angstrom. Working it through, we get 7.501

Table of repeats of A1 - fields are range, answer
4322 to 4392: 7.95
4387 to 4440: 8.3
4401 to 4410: 8.27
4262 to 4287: 8.41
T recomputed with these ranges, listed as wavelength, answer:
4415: 8.459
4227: 8.35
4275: 8.554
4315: 8.557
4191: 9.151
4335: 8.066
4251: 9.179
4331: 7.755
